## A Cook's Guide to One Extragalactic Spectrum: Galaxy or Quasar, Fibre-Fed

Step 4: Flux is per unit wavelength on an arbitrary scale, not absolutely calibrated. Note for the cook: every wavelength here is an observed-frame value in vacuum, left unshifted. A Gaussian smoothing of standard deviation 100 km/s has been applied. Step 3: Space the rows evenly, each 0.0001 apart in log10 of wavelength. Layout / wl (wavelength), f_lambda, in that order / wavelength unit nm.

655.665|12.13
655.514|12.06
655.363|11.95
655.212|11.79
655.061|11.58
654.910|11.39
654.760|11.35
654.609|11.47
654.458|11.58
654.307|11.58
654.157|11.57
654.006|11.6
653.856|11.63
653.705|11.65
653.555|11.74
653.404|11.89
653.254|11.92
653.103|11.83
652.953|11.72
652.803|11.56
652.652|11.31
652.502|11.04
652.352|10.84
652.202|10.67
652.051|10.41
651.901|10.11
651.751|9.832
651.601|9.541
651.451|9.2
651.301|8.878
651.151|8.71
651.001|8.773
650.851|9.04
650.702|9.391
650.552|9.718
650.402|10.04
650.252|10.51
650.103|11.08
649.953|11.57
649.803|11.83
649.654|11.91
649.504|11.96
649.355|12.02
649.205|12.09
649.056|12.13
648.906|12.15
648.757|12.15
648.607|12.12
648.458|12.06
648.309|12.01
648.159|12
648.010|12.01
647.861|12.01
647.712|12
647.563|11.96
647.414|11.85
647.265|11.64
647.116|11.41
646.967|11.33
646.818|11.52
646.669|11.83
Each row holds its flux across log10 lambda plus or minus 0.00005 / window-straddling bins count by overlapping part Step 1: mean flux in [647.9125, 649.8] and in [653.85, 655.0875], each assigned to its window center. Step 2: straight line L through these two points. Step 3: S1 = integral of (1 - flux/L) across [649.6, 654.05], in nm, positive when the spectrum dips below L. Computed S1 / 0.42 nm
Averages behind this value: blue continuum 12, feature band 10.7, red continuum 11.5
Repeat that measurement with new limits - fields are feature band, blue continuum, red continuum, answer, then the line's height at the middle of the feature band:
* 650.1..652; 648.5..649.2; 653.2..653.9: 0.38 nm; 12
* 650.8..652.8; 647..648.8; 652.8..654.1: 0.31 nm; 11.8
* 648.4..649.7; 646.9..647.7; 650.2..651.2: -0.19 nm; 10.5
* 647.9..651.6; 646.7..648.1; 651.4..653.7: 0.15 nm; 11.4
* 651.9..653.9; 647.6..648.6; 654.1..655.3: 0.06 nm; 11.7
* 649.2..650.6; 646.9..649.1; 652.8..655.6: 0.07 nm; 11.8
